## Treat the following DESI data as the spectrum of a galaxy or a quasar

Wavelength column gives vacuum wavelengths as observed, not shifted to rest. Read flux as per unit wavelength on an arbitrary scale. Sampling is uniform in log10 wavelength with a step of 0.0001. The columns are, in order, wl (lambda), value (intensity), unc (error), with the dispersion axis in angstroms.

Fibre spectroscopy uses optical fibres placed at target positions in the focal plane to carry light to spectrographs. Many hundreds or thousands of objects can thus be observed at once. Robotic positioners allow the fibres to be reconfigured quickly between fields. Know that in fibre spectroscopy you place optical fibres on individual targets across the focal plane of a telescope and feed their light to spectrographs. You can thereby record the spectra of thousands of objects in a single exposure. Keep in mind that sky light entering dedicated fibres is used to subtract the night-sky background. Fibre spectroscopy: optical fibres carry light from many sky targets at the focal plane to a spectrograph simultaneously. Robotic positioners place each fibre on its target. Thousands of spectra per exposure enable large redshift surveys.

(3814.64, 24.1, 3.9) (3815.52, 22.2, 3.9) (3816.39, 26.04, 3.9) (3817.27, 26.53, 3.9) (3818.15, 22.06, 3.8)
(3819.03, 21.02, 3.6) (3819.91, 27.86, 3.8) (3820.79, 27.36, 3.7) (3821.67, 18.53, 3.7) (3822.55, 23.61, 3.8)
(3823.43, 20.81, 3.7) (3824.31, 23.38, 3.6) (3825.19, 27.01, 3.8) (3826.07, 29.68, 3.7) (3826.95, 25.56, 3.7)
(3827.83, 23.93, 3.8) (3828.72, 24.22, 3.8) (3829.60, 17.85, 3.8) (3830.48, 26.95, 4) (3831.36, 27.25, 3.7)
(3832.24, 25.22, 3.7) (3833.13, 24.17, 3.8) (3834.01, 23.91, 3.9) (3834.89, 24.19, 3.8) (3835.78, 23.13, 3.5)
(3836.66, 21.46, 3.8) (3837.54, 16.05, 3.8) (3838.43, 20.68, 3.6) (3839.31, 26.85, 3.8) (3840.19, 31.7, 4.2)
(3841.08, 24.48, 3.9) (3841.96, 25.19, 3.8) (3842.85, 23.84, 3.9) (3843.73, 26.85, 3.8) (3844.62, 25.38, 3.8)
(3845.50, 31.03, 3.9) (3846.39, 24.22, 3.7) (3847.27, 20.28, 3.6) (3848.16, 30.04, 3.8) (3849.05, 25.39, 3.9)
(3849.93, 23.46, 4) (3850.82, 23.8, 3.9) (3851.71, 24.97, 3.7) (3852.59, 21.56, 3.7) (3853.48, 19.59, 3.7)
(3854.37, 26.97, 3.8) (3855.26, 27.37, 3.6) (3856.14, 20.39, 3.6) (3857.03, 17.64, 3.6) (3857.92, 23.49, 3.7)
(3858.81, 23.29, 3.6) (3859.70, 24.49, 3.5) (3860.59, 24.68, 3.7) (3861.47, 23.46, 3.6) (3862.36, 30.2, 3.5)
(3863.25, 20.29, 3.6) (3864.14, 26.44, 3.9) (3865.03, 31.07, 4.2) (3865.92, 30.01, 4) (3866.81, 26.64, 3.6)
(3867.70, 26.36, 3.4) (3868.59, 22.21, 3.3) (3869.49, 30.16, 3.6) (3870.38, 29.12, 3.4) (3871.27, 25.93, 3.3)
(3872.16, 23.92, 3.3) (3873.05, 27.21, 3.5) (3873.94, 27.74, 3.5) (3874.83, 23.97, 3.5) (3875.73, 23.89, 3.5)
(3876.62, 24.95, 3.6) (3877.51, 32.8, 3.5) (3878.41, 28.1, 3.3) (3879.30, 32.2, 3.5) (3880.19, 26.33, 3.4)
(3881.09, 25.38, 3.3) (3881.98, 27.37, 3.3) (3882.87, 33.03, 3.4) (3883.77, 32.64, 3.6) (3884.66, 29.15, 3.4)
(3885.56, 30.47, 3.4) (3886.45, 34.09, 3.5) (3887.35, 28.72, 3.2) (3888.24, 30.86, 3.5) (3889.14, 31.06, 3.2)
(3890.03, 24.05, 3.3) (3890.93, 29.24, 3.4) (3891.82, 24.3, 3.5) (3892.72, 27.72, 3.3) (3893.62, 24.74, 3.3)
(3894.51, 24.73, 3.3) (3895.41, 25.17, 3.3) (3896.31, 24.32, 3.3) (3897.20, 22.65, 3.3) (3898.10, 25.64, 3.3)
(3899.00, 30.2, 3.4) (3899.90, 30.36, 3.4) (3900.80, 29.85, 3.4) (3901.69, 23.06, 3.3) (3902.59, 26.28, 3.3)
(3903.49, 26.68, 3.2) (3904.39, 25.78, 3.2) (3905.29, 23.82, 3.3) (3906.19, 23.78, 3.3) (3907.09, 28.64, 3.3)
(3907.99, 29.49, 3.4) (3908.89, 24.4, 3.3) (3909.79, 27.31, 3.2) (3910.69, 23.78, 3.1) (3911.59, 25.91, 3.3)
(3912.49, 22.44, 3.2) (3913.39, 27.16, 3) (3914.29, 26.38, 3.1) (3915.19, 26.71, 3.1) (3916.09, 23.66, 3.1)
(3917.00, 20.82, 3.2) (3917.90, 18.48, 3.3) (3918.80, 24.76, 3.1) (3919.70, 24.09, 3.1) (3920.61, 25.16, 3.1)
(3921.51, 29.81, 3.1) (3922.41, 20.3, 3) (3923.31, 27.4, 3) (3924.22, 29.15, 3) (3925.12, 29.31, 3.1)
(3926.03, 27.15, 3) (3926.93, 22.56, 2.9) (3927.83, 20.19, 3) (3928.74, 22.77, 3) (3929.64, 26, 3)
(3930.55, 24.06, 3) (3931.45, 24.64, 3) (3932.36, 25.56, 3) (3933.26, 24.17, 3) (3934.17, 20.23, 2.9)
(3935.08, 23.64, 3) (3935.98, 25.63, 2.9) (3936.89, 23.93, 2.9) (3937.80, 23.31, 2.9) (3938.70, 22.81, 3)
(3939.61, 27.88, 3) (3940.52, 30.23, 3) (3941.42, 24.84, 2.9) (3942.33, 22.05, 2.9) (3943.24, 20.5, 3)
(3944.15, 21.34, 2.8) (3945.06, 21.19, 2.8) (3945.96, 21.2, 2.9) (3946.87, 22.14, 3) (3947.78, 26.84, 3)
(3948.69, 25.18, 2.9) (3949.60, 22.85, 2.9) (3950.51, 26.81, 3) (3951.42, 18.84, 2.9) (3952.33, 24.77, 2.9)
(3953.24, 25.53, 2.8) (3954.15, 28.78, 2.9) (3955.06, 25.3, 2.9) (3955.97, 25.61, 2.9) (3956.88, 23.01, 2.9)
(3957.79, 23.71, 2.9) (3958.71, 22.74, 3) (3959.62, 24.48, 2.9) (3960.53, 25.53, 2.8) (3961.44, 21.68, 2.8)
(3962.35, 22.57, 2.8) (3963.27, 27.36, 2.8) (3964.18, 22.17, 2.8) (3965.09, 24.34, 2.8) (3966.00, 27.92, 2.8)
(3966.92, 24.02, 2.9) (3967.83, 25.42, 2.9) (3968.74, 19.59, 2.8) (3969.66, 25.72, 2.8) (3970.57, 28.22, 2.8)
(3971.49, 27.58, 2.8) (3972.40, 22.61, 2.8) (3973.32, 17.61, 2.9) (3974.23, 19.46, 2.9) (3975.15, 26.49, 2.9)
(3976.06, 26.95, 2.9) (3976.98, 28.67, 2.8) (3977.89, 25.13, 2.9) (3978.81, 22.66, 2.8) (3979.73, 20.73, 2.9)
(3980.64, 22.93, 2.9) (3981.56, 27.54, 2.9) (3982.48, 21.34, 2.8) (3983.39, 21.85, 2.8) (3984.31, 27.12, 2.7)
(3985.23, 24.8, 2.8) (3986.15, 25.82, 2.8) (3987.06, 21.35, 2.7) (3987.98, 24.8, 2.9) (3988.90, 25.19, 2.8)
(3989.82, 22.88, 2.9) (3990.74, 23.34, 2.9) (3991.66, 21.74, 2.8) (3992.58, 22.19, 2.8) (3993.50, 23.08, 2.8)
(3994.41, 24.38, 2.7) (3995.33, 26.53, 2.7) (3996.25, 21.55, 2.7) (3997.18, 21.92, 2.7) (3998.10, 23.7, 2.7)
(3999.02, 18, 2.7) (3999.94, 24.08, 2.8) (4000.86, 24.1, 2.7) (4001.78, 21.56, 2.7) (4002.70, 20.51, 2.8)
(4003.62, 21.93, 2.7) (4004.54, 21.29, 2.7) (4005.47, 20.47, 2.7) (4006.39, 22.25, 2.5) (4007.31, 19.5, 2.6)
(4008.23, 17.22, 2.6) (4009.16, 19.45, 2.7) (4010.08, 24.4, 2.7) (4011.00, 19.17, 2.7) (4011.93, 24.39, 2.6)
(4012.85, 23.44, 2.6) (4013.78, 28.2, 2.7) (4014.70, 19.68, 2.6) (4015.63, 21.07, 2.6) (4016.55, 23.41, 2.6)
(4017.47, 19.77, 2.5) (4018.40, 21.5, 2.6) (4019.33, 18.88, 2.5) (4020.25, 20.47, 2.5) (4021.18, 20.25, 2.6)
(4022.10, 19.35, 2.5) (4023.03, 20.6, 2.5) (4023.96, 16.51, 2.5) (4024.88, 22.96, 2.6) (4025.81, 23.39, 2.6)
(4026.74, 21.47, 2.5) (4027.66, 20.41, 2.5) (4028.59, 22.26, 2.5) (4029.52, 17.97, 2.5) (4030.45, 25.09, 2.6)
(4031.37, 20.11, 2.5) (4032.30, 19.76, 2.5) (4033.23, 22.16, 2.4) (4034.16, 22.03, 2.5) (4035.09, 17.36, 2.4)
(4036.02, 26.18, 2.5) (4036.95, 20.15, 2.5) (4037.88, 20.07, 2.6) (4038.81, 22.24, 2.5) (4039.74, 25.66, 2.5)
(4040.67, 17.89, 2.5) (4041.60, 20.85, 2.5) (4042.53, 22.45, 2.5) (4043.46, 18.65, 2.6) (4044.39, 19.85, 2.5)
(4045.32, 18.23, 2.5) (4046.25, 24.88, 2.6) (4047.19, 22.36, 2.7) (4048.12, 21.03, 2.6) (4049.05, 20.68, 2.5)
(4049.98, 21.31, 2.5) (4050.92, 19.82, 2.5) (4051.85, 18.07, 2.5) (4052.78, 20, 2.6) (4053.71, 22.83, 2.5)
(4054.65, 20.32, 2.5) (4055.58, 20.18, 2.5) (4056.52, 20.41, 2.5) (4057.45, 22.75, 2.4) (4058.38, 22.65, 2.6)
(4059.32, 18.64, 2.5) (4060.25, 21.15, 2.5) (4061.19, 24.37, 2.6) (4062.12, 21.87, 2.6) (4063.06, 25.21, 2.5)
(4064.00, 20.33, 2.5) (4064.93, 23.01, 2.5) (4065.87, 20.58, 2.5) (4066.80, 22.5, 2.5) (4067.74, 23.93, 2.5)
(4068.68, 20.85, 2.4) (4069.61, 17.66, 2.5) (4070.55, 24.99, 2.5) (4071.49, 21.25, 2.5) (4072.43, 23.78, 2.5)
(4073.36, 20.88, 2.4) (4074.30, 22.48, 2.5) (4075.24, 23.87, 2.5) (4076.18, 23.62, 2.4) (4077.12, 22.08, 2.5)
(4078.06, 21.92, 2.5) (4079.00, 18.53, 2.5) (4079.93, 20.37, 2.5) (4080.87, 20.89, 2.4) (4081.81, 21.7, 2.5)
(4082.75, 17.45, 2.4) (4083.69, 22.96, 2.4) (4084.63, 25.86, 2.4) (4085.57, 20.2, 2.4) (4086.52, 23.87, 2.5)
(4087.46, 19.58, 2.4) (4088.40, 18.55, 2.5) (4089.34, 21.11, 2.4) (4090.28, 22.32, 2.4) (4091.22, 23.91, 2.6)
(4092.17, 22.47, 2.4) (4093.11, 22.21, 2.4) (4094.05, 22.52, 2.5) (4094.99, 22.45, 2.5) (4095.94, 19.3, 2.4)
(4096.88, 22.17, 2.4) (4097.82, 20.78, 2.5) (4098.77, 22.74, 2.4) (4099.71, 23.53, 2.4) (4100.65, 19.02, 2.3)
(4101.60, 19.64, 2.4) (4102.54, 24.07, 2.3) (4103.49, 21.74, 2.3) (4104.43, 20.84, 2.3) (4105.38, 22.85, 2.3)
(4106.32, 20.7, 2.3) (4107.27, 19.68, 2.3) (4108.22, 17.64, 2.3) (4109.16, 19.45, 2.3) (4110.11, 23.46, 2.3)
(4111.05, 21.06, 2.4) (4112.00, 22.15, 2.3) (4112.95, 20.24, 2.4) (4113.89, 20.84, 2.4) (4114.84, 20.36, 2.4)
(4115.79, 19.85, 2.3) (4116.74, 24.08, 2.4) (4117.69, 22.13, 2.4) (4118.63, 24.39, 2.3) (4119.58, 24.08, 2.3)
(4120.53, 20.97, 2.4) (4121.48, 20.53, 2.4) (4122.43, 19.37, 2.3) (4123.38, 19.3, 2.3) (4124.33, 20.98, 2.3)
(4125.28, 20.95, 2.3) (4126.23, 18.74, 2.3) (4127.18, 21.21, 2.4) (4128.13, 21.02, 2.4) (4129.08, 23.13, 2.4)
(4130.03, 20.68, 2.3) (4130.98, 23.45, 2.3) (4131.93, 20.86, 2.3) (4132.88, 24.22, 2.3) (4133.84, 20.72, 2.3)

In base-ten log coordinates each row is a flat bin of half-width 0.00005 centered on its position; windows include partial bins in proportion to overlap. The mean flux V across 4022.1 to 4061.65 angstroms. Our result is 21.1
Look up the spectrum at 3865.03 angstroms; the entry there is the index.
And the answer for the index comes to 31.07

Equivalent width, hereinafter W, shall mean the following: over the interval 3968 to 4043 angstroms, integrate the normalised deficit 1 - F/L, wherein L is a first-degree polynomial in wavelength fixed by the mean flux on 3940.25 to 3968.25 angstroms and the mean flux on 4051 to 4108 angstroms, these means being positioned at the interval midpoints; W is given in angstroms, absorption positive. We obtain 2.5 angstroms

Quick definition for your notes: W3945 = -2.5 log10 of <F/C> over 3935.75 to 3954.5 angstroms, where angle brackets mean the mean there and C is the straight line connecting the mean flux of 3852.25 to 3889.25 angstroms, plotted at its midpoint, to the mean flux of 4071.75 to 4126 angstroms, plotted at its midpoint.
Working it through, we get 0.04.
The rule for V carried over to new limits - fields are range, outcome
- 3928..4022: 23.3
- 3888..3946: 25.2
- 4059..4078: 22.2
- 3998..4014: 21.7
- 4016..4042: 21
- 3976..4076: 21.9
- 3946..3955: 24.5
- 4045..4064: 21.3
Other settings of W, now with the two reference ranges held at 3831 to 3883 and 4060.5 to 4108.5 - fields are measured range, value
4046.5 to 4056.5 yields 0.68 angstroms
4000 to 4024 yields 1.71 angstroms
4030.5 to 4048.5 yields 0.96 angstroms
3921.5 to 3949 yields -0.17 angstroms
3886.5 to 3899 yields -0.98 angstroms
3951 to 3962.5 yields -0.15 angstroms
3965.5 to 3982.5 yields -0.58 angstroms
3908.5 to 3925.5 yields -0.46 angstroms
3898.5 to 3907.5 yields -0.79 angstroms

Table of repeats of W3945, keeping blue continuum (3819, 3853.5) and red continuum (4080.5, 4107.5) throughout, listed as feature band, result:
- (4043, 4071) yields 0.03 mag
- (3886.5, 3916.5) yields -0.12 mag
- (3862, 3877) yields -0.10 mag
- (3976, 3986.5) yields -0.08 mag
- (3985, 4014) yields 0.00 mag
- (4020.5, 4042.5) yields 0.06 mag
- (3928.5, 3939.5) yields -0.03 mag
